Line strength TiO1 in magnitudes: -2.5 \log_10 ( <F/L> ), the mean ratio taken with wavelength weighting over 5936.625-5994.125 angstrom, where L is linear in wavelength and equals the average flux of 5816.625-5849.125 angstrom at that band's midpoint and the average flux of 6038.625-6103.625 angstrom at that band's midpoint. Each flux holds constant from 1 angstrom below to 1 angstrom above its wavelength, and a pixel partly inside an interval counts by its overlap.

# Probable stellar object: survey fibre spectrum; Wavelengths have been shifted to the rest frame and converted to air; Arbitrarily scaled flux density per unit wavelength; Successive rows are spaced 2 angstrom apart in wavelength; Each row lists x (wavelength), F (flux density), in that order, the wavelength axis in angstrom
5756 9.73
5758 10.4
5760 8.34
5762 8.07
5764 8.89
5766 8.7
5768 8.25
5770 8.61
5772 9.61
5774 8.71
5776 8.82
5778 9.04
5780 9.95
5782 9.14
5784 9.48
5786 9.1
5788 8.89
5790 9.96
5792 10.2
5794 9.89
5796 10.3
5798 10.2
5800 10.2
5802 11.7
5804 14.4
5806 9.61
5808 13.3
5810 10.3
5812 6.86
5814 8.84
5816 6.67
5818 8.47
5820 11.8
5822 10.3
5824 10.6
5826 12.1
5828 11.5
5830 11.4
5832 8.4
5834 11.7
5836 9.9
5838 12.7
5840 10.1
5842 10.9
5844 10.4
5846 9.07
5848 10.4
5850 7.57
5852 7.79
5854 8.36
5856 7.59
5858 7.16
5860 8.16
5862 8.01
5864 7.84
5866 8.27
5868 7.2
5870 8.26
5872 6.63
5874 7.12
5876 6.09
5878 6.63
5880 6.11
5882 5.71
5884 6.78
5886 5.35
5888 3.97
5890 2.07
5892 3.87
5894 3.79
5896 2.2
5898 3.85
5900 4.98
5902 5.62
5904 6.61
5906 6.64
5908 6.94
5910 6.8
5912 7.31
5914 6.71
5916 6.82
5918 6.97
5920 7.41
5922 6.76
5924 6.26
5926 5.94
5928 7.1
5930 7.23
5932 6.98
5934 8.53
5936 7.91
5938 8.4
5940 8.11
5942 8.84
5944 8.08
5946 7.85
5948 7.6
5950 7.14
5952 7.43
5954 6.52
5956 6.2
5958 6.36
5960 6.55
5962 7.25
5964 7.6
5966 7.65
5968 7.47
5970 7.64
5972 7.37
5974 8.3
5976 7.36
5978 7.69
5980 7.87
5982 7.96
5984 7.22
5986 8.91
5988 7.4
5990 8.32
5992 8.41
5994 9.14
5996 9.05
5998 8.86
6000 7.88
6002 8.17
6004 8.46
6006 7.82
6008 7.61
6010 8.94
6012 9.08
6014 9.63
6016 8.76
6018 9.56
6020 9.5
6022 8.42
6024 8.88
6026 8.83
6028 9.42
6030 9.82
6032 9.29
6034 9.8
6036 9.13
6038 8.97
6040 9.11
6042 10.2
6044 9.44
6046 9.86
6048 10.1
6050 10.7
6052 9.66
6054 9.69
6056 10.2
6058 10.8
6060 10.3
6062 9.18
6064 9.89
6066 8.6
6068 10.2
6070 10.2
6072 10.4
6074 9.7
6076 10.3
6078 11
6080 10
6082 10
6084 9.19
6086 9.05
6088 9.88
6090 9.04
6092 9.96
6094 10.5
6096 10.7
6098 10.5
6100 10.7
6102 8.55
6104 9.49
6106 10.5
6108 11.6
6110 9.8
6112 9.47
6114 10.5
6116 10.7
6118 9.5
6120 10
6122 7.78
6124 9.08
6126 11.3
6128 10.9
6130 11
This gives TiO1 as 0.311 mag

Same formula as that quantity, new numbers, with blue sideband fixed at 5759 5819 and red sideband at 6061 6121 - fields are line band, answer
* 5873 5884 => 0.45 mag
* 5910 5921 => 0.35 mag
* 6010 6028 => 0.09 mag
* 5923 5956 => 0.29 mag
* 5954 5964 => 0.41 mag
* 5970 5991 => 0.24 mag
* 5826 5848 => -0.12 mag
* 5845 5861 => 0.16 mag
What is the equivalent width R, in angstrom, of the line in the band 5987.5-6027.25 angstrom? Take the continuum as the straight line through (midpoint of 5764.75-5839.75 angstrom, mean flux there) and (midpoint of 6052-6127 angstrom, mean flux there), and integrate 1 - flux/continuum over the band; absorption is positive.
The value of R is 5.2 angstrom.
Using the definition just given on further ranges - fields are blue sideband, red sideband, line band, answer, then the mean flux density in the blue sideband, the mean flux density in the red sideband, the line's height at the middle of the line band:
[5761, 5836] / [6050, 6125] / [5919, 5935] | 4.61 angstrom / 9.84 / 9.92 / 9.87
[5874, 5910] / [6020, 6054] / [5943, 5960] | -0.37 angstrom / 5.23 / 9.48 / 6.98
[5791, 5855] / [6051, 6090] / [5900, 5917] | 5.90 angstrom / 10.2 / 9.89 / 10.1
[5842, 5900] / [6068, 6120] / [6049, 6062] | -0.92 angstrom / 6.7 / 10.1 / 9.47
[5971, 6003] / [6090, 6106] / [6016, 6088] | -3.57 angstrom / 8.12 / 10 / 9.23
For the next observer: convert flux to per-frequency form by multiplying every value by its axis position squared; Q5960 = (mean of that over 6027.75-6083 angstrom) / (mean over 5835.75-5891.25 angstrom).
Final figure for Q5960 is 1.37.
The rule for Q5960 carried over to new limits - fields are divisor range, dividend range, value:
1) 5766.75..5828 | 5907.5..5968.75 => 0.77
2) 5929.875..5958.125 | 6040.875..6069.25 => 1.36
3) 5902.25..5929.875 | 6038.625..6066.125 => 1.52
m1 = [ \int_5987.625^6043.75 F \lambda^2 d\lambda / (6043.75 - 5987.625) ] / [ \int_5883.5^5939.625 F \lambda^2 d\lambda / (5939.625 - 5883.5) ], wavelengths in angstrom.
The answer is 1.51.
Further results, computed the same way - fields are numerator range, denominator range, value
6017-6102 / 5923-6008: 1.31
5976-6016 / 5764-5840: 0.89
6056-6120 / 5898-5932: 1.62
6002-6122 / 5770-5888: 1.15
